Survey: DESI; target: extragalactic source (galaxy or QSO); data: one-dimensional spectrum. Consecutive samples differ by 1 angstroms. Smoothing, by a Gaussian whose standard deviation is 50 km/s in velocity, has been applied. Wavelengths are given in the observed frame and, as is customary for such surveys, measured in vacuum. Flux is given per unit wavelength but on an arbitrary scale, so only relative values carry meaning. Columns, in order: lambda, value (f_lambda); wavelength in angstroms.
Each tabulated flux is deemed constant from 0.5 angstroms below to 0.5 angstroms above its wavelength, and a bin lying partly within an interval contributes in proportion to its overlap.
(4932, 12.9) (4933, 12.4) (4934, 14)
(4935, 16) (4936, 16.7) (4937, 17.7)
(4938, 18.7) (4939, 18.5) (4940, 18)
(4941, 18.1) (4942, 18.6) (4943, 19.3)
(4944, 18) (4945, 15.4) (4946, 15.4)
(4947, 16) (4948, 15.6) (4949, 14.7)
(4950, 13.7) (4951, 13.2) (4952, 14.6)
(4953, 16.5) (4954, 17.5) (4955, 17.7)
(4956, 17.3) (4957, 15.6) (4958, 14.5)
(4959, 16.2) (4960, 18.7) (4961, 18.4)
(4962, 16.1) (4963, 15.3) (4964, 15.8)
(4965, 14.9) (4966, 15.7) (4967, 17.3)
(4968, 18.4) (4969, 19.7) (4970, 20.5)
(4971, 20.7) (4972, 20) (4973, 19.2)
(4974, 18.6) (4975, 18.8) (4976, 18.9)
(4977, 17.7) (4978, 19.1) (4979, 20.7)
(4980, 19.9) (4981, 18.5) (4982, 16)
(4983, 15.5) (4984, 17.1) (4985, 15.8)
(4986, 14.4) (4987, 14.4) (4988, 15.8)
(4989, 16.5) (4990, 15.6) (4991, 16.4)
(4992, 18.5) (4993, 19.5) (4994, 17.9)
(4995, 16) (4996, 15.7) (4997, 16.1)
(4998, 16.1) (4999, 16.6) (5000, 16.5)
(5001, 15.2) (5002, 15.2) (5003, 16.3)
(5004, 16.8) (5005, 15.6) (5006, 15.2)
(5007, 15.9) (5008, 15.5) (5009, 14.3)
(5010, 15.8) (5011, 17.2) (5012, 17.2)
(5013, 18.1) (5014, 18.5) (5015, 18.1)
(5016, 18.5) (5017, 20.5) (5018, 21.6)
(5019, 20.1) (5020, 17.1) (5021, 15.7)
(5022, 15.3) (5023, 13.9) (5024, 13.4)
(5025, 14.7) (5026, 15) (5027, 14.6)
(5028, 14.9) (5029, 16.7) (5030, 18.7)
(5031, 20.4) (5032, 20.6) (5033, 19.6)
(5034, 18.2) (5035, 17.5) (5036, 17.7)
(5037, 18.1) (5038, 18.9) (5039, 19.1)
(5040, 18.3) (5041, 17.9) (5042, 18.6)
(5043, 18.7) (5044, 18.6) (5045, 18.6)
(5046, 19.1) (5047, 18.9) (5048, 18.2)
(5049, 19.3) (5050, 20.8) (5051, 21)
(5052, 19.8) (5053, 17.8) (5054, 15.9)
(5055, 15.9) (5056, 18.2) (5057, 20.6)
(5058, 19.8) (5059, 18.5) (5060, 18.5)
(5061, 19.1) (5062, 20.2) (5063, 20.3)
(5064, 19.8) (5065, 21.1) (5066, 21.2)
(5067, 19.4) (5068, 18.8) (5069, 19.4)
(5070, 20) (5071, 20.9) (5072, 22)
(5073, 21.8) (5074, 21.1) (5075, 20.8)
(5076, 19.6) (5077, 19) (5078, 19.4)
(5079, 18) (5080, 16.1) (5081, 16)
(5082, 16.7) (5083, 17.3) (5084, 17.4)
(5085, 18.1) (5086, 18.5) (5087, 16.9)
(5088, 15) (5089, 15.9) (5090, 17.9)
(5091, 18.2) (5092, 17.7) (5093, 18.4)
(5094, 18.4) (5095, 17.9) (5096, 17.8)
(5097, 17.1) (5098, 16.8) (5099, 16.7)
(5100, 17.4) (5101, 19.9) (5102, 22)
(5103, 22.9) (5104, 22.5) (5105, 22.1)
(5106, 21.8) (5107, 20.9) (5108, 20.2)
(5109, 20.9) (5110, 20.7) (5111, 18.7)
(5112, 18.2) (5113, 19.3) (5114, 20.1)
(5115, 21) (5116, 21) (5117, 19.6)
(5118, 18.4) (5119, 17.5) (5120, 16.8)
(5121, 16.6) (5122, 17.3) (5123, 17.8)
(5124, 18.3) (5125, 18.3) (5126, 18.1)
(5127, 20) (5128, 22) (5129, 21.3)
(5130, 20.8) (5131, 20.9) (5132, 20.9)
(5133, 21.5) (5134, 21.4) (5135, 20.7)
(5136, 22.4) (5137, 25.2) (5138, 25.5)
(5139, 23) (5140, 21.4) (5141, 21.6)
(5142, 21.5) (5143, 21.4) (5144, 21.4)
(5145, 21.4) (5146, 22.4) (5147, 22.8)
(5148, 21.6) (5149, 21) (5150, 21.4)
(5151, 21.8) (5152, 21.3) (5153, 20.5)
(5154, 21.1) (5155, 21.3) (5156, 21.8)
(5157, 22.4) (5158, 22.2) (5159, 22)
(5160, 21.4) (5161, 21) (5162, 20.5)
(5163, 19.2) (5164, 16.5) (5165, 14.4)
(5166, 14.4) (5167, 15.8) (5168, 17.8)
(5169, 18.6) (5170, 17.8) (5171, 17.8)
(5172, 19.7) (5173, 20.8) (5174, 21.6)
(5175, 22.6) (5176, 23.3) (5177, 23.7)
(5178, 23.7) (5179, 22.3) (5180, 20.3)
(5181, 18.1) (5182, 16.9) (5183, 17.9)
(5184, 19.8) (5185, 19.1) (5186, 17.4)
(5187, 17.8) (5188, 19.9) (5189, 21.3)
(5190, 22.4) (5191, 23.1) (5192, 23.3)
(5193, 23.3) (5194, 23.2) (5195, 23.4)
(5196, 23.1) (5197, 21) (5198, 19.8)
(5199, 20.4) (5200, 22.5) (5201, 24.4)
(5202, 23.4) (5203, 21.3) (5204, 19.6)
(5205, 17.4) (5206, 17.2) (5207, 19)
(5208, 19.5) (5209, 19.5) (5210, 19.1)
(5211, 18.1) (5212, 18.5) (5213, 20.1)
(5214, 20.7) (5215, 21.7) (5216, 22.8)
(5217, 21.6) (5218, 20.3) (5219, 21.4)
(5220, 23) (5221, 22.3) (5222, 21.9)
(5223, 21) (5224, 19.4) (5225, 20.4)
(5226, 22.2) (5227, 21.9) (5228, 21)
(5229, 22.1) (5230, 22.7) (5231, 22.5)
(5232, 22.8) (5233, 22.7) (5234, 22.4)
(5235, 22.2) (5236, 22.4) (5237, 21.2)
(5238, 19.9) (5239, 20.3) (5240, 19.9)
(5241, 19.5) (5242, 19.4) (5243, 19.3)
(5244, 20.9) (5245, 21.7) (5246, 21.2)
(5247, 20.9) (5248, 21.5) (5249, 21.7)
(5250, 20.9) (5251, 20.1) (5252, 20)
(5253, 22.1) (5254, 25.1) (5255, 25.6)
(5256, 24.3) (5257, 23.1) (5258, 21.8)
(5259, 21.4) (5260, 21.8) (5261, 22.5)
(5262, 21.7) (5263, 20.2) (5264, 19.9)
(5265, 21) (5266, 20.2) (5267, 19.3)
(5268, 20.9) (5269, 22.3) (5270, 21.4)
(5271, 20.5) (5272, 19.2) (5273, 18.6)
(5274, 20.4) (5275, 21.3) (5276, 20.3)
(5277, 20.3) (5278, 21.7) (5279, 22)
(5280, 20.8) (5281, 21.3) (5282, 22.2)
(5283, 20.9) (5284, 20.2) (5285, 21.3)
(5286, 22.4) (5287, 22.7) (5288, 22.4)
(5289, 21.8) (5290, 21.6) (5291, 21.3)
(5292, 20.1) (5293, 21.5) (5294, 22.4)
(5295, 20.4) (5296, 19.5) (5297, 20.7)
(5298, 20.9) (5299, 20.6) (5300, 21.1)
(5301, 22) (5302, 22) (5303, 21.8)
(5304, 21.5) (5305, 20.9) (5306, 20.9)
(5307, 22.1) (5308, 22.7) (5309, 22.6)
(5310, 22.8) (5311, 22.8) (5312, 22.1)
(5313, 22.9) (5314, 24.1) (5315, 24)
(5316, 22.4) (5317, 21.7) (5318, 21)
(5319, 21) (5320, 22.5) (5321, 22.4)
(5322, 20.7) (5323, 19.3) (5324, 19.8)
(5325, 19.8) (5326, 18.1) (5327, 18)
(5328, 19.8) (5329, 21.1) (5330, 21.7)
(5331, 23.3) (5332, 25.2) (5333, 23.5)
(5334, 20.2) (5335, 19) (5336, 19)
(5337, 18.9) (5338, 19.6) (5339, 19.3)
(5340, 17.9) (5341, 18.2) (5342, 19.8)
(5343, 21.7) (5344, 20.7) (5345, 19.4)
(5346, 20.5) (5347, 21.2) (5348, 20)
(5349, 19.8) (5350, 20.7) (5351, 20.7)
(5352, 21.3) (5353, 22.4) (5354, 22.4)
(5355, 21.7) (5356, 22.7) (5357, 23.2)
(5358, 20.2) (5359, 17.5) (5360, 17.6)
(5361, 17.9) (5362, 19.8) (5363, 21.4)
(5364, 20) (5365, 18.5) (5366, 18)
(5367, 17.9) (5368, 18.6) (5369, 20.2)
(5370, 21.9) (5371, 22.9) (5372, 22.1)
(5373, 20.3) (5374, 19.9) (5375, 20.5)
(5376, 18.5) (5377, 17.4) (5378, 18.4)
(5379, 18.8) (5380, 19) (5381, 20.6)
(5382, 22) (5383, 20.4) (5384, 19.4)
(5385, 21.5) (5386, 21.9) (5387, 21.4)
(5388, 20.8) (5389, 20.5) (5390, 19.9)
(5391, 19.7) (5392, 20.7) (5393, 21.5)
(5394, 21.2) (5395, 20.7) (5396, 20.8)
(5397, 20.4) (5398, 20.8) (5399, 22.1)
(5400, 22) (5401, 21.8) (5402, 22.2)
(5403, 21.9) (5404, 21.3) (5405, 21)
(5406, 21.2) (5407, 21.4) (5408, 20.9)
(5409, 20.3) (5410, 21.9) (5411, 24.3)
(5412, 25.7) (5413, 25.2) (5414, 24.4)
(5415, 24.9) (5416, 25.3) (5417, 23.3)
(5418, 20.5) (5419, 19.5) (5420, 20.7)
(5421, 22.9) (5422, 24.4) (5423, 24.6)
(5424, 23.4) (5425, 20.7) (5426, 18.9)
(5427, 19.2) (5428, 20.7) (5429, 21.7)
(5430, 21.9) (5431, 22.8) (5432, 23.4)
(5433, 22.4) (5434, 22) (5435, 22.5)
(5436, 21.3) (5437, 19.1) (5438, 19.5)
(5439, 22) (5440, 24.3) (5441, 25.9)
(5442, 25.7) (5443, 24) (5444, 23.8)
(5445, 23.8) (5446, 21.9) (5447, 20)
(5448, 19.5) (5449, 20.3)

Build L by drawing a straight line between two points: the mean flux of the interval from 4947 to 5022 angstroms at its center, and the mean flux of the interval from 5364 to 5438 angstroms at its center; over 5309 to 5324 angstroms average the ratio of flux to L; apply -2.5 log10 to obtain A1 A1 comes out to -0.09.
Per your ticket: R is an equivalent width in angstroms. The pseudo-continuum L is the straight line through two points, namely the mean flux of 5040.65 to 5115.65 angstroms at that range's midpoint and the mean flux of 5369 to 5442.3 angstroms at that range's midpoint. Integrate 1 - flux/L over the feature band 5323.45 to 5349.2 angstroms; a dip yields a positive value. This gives 1.0 angstroms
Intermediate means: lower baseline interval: 19.1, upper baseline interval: 21.6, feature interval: 20.2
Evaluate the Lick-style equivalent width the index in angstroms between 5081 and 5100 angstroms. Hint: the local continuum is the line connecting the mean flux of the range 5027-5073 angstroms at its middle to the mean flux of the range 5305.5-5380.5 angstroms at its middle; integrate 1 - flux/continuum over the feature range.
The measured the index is 1.9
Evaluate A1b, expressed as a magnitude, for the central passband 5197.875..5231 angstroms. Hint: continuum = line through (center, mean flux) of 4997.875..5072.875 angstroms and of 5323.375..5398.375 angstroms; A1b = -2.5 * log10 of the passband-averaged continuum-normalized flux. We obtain -0.08 mag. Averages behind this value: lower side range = 18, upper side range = 20.3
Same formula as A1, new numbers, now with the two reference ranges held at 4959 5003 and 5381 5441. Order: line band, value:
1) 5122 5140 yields -0.12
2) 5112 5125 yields 0.01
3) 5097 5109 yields -0.09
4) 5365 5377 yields 0.08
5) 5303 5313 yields -0.07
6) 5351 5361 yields 0.02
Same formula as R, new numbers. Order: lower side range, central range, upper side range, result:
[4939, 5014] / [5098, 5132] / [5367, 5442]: -2.4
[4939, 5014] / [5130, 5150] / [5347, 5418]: -3.7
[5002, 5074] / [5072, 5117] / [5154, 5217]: 0.0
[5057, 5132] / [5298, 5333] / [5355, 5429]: -1.8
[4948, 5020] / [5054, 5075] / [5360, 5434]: -2.3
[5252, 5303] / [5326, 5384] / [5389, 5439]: 3.8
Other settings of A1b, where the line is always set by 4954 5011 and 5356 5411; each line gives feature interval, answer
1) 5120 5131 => -0.047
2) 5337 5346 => 0.029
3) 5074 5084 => -0.024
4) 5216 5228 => -0.127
